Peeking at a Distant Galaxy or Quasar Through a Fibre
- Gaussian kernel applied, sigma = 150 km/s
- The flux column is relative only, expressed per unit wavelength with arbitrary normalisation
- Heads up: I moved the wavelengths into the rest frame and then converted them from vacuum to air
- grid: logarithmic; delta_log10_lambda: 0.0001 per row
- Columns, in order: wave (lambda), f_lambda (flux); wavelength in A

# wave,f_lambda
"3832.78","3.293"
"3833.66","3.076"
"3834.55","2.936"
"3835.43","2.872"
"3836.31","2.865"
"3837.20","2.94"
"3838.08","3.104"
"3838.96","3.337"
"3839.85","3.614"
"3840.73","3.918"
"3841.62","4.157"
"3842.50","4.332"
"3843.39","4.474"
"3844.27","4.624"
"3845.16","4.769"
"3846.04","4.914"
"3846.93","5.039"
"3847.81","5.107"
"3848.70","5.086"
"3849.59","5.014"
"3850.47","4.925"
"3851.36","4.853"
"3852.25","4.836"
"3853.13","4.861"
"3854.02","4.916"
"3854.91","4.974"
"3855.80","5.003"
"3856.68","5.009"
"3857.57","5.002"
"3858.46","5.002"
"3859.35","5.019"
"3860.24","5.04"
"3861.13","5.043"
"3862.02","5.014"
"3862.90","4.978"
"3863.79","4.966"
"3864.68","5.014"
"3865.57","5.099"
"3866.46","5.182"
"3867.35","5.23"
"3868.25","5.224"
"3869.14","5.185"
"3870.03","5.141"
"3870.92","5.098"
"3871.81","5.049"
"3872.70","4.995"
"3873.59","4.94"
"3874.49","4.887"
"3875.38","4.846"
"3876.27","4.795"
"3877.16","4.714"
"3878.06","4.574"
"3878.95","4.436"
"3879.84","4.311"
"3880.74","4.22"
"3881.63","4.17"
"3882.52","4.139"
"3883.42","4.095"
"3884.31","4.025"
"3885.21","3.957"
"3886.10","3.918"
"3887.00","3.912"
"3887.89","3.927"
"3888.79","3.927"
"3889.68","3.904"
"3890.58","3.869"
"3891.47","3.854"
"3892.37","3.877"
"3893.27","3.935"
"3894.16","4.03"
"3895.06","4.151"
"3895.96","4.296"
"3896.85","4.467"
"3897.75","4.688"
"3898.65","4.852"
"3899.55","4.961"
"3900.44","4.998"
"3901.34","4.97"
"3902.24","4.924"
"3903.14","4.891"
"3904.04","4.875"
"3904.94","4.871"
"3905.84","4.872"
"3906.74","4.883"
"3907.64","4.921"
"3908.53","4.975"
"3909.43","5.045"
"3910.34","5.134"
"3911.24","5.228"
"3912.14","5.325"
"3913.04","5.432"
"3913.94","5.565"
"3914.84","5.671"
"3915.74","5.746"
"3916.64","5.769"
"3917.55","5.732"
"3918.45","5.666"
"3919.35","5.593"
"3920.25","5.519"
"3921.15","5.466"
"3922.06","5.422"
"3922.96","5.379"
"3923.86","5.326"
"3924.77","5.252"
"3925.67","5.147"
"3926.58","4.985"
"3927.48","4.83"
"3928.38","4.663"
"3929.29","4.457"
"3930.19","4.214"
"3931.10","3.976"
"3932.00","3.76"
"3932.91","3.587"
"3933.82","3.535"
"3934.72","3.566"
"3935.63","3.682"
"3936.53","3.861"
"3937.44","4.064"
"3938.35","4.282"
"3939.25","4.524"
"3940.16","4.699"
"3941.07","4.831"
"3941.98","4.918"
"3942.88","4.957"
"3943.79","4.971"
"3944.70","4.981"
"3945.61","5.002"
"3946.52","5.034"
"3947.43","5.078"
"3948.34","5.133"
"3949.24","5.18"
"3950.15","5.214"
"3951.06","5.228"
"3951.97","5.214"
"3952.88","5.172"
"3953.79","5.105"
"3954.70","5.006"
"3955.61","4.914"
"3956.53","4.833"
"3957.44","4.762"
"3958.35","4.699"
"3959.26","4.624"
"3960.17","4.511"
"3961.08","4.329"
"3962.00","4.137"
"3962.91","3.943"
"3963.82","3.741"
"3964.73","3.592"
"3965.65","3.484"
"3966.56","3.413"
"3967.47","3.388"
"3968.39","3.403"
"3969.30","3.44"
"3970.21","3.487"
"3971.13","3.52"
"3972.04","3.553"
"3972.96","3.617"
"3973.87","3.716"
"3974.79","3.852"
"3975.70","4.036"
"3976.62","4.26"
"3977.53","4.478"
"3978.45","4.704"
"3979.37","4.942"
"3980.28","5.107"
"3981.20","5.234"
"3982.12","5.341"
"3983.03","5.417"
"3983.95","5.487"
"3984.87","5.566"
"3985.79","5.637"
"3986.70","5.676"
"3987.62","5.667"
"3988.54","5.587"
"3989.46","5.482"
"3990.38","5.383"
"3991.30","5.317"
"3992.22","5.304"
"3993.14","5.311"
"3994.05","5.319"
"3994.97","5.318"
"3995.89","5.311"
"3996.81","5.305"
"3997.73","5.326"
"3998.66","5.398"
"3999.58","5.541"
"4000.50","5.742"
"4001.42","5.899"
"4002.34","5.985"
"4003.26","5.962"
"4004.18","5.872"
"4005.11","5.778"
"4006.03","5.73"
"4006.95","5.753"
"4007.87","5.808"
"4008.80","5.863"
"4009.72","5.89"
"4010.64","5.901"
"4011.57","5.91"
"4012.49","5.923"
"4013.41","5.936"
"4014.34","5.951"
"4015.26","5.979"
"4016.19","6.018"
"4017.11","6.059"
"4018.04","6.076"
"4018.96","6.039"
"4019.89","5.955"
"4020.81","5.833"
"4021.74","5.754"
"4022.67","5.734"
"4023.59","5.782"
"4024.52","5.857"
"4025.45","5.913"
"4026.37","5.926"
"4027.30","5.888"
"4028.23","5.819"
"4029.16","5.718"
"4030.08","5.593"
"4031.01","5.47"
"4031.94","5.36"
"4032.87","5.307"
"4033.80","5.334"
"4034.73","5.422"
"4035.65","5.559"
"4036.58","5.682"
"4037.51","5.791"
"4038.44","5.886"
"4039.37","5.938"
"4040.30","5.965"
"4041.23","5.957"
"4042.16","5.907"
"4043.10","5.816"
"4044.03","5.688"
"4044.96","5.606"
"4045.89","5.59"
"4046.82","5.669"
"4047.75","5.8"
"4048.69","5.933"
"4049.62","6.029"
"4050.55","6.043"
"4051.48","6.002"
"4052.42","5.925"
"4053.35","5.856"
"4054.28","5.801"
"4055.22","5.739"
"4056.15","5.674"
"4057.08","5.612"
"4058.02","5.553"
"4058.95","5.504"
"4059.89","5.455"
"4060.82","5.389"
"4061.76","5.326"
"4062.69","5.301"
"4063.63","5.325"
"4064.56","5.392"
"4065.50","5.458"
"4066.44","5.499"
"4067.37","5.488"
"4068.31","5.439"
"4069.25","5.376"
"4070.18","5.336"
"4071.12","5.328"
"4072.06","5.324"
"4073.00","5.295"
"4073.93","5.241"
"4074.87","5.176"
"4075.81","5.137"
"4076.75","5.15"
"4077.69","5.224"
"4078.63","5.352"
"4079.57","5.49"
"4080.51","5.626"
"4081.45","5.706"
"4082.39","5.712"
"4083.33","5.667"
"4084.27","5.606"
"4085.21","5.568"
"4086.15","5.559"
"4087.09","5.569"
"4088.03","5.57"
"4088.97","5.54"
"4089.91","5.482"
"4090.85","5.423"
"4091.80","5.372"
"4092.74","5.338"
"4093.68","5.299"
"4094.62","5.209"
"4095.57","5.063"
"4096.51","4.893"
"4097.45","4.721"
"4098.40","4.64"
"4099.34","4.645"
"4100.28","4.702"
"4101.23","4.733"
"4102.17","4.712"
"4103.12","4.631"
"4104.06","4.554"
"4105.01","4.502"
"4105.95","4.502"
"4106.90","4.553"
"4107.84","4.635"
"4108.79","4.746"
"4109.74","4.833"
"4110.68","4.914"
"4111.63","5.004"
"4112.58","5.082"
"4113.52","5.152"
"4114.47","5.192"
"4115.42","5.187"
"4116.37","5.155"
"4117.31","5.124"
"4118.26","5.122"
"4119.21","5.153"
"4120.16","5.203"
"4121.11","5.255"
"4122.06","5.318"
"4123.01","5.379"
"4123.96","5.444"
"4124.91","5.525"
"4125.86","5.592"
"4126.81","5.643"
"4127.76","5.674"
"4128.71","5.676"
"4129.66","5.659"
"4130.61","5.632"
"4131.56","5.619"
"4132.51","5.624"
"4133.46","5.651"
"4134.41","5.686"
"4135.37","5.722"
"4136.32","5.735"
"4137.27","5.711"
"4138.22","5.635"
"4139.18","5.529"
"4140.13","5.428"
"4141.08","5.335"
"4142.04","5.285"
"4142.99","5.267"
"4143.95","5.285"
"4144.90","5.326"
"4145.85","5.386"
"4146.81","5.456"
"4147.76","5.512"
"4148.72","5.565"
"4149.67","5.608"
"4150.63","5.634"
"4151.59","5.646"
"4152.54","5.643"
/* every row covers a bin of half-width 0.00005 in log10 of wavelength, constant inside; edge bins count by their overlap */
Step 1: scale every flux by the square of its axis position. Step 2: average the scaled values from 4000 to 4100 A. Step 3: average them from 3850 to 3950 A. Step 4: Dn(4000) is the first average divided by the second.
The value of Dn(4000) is 1.27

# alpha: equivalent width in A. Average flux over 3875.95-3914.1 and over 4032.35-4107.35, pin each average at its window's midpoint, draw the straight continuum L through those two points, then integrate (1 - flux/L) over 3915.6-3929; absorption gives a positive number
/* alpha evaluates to -2.0 A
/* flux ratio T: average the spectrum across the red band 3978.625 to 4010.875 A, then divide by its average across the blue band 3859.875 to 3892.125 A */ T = 1.21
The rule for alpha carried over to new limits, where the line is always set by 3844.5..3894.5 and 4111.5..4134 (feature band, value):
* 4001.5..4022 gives -3.4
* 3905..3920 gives -1.7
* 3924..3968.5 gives 3.5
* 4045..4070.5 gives -2.0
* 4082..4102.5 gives 0.3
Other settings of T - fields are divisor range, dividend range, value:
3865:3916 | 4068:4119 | 1.10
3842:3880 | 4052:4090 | 1.11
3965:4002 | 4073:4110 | 1.07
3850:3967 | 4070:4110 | 1.09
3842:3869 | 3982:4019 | 1.15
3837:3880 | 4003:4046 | 1.22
